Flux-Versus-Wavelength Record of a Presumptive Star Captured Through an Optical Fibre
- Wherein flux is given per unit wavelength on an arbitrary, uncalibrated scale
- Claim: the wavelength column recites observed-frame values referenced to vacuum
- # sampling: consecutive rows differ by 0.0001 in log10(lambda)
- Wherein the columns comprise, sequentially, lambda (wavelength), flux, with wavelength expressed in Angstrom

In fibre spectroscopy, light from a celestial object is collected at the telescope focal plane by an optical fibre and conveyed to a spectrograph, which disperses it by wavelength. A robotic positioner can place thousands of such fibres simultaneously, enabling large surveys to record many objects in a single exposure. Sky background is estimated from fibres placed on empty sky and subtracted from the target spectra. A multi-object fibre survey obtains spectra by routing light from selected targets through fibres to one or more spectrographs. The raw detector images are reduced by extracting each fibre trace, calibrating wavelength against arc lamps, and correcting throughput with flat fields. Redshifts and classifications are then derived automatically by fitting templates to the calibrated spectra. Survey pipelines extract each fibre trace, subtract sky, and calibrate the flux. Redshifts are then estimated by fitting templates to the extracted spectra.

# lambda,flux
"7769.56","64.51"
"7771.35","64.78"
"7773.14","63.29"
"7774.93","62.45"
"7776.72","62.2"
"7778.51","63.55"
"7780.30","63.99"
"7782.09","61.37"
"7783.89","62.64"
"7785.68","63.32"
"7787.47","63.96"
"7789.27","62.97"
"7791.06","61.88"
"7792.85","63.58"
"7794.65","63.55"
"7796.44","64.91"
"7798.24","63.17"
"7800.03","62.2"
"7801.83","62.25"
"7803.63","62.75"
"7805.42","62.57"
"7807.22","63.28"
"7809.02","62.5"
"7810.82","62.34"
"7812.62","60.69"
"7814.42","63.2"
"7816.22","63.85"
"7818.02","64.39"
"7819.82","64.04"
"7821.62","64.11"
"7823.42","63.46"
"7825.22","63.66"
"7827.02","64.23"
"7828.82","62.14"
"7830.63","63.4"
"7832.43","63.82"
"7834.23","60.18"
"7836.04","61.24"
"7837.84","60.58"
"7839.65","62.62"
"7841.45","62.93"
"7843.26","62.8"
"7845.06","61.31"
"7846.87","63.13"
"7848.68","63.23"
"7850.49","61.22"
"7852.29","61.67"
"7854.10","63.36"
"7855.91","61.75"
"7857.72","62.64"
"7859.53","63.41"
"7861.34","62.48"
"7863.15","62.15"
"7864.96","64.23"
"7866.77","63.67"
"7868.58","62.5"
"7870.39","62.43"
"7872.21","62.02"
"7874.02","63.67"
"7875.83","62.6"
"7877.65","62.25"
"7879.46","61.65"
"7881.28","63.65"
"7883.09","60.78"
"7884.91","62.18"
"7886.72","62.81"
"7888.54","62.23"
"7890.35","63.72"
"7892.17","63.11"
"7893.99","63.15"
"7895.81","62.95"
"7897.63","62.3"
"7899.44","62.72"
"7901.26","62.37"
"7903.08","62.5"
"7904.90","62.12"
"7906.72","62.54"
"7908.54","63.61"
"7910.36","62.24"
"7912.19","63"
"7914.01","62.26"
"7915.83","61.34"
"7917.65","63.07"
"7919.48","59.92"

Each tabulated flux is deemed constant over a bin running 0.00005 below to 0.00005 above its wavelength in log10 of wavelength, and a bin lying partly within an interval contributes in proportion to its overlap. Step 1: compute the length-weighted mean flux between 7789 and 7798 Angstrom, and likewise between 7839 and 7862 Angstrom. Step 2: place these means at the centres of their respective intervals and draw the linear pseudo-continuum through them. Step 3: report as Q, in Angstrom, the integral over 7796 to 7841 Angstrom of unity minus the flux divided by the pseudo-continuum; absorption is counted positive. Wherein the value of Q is 0.1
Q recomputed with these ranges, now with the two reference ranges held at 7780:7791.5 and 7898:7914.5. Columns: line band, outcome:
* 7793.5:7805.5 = -0.1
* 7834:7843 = 0.1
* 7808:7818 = 0.0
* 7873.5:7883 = 0.0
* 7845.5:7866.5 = 0.0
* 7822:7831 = -0.1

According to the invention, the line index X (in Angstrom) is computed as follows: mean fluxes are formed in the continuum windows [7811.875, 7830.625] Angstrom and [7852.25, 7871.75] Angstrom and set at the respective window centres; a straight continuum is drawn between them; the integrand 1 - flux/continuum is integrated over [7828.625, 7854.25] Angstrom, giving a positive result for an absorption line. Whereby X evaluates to 0.4 Angstrom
